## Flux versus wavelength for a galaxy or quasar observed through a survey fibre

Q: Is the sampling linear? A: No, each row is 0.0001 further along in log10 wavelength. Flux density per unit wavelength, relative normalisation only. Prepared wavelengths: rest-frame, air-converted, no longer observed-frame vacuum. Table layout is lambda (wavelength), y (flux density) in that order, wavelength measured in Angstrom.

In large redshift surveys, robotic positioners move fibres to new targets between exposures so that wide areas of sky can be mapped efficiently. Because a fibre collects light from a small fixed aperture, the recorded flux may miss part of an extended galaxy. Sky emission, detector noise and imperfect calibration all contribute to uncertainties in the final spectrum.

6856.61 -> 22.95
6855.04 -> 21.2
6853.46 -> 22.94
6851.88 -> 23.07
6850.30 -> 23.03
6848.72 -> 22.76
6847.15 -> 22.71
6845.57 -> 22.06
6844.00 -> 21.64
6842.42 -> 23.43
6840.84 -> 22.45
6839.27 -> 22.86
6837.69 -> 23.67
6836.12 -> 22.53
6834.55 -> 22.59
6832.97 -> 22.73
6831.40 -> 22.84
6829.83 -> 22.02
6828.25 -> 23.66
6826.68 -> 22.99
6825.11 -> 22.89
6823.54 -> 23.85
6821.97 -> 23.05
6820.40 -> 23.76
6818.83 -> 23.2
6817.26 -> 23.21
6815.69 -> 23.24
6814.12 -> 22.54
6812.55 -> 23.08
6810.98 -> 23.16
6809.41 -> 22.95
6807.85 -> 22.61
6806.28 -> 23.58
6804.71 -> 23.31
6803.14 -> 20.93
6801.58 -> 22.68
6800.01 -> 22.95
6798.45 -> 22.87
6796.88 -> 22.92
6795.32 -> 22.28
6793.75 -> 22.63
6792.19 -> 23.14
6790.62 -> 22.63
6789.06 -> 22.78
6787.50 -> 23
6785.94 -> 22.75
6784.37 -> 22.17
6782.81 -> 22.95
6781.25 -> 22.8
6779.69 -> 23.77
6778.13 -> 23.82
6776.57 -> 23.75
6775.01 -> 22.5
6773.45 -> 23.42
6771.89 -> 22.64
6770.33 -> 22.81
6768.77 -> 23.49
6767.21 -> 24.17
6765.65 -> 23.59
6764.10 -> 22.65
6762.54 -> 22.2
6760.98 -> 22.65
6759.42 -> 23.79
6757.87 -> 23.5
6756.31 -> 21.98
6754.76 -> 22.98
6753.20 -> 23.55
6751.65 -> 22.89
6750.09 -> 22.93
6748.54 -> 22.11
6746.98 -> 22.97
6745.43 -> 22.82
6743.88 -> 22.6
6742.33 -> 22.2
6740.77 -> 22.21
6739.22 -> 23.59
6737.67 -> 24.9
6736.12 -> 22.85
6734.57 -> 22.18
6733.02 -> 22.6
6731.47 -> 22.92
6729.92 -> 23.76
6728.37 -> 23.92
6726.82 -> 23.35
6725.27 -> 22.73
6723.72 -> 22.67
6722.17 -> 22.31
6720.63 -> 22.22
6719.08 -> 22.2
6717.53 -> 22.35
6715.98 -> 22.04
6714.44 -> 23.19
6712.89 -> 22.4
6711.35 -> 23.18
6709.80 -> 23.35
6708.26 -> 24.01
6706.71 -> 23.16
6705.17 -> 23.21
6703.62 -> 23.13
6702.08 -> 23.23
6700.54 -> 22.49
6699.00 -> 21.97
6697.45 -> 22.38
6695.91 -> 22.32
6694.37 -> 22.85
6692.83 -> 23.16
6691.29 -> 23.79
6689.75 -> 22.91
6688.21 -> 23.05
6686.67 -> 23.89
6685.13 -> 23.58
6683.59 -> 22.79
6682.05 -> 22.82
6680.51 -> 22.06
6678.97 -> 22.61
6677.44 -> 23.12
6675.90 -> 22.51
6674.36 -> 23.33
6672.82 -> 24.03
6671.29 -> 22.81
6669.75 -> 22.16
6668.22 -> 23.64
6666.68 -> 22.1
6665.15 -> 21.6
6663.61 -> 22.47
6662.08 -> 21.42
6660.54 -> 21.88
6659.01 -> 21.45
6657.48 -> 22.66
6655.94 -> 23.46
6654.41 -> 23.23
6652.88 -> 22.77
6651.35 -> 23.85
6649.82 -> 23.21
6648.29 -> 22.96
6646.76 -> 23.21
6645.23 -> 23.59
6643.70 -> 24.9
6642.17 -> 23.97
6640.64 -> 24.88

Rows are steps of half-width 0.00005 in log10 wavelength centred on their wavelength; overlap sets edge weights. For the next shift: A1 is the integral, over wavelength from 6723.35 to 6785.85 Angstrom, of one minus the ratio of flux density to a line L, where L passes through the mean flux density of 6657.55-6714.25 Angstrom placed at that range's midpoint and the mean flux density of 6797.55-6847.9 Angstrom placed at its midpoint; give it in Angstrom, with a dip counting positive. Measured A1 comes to -0.5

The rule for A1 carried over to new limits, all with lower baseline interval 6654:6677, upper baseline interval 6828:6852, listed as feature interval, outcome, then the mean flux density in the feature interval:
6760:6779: -0.4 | 23.1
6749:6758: -0.1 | 22.9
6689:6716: -0.4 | 23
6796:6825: -0.4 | 23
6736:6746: -0.2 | 23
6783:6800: 0.0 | 22.7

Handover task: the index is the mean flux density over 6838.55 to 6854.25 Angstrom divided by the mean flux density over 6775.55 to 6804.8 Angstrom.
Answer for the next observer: 0.99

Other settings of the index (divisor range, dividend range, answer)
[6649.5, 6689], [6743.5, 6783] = 1.01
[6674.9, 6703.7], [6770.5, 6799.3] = 1.00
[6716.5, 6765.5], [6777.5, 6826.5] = 1.00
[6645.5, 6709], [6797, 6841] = 1.00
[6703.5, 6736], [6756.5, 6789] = 1.01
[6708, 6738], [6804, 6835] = 1.01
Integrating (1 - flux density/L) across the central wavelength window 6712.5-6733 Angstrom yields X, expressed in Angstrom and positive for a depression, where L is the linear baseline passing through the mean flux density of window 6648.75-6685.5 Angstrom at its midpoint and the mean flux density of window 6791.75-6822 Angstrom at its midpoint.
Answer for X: 0.02 Angstrom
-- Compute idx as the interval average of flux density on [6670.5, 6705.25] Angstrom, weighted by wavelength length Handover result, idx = 23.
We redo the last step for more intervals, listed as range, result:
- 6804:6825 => 23.2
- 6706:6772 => 22.9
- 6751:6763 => 23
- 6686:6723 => 22.9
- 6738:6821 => 22.9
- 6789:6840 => 22.9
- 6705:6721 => 22.8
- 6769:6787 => 23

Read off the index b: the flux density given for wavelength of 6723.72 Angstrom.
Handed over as 22.67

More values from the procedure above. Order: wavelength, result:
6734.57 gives 22.18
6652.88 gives 22.77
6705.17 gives 23.21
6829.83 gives 22.02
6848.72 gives 22.76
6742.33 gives 22.2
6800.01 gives 22.95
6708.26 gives 24.01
